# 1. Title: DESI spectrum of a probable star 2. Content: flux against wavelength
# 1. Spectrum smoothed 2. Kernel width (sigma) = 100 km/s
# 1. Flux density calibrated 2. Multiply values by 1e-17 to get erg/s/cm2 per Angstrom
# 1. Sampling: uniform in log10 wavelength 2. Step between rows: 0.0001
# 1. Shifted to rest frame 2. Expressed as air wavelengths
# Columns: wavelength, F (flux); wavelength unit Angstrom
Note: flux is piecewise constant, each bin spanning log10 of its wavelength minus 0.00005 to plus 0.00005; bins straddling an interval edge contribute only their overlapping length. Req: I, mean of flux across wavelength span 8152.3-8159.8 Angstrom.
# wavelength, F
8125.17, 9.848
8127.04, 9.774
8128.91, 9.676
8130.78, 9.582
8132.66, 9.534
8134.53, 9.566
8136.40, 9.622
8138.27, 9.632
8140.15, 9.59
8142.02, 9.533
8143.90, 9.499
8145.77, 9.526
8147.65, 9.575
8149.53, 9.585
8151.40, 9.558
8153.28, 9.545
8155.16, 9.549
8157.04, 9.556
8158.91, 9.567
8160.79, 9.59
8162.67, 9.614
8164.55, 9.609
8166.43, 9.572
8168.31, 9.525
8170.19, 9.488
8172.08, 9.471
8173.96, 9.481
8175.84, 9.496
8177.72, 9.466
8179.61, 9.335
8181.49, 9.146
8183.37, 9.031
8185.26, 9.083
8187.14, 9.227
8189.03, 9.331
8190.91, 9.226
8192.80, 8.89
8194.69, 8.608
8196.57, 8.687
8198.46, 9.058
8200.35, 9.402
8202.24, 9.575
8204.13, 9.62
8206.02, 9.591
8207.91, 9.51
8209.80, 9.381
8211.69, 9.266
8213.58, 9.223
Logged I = 9.56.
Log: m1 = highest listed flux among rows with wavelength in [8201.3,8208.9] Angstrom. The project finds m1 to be 9.62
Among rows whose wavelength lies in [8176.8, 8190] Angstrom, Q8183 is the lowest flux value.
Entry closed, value 9.031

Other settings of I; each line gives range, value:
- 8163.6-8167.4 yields 9.59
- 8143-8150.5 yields 9.55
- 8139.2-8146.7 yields 9.54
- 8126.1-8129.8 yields 9.73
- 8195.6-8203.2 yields 9.18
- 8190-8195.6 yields 8.9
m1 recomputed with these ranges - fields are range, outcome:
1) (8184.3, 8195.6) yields 9.331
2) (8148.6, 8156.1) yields 9.585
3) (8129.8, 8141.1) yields 9.632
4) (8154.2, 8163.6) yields 9.614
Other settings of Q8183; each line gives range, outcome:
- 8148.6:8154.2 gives 9.545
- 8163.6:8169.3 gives 9.525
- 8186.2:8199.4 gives 8.608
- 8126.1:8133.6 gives 9.534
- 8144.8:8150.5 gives 9.526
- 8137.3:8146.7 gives 9.499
